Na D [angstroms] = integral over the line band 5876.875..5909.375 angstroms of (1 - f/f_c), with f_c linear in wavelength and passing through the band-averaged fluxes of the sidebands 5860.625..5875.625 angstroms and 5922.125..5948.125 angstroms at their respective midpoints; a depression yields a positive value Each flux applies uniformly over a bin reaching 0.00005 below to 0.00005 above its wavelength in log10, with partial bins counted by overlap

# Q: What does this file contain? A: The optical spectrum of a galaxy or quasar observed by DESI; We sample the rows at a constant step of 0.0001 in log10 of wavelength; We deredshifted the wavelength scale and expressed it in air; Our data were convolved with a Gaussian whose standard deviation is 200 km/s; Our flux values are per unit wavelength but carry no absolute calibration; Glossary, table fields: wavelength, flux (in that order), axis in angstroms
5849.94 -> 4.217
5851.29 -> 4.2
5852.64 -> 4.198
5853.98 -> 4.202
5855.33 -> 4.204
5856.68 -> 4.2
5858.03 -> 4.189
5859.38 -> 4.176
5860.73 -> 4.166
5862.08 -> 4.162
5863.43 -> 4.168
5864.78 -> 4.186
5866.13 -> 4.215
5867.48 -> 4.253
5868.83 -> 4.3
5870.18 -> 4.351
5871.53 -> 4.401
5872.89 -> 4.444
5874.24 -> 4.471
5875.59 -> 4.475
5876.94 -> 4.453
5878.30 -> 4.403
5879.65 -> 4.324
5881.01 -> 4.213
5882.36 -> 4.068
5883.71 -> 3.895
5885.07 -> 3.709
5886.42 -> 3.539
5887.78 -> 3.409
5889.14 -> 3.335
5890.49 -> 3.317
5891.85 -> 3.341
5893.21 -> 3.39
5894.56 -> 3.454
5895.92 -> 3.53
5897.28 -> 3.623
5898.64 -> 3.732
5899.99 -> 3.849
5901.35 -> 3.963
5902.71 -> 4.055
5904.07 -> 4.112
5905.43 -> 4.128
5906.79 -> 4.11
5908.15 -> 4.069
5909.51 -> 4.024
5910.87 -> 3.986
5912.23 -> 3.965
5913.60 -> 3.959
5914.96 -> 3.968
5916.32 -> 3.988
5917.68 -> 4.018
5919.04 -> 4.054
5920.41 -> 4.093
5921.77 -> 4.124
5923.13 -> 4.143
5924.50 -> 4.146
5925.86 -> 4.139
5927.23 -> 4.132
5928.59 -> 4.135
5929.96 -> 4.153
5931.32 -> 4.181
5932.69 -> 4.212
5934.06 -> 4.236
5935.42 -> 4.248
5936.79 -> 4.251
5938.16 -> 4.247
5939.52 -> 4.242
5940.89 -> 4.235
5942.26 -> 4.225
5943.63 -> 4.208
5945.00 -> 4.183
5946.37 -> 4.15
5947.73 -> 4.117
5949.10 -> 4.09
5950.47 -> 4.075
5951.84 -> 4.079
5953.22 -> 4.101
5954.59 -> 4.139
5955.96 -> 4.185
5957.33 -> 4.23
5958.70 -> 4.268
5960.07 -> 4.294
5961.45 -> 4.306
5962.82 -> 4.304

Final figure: 3.29 angstroms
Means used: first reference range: 4.3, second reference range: 4.19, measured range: 3.83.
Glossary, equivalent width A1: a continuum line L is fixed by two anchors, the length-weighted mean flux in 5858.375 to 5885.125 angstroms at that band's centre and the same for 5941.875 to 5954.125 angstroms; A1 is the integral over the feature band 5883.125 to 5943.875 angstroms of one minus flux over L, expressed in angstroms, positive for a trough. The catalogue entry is 3.4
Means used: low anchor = 4.25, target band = 3.95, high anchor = 4.13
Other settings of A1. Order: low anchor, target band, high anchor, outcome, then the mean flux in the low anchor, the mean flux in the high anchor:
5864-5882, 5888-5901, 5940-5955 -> 2.3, 4.34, 4.15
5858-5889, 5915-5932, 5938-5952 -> 0.3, 4.16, 4.17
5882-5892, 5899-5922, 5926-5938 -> -0.8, 3.57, 4.19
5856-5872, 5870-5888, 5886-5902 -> -1.3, 4.23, 3.54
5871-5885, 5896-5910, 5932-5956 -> 1.0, 4.29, 4.18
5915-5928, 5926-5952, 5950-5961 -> -0.3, 4.09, 4.17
